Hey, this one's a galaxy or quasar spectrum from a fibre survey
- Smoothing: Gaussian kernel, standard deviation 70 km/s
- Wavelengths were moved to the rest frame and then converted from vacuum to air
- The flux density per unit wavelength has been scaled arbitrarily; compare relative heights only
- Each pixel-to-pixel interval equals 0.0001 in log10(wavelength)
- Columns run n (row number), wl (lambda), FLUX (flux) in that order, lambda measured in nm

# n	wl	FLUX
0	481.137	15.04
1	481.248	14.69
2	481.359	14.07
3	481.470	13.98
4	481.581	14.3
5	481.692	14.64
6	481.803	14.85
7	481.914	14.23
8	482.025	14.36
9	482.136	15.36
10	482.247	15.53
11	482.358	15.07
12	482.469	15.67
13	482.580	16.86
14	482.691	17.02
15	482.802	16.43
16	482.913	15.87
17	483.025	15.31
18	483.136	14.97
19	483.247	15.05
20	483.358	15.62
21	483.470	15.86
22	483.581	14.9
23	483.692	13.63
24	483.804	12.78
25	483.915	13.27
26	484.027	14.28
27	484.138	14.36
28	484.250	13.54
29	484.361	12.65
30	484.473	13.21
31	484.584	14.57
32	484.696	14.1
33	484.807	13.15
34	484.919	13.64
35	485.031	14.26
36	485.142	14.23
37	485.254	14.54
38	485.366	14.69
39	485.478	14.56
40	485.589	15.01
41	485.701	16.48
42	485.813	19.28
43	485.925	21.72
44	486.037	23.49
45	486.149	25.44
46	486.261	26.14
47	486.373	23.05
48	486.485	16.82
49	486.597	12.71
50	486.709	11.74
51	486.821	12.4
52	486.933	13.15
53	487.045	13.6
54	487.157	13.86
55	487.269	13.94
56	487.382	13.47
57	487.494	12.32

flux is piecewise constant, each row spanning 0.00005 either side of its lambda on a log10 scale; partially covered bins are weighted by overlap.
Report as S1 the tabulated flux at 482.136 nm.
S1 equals 15.36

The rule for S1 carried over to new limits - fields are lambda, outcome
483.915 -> 13.27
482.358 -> 15.07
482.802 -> 16.43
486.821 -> 12.4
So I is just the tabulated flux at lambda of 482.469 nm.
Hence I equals 15.67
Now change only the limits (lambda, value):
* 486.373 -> 23.05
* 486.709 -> 11.74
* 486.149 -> 25.44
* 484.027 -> 14.28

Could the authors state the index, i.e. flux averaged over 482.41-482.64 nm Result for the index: 16.3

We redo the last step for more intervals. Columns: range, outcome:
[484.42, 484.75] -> 14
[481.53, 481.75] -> 14.5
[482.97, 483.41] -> 15.3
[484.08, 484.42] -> 13.5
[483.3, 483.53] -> 15.7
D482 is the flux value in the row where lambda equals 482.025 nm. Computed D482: 14.36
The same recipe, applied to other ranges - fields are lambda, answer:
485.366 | 14.69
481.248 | 14.69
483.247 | 15.05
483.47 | 15.86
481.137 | 15.04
